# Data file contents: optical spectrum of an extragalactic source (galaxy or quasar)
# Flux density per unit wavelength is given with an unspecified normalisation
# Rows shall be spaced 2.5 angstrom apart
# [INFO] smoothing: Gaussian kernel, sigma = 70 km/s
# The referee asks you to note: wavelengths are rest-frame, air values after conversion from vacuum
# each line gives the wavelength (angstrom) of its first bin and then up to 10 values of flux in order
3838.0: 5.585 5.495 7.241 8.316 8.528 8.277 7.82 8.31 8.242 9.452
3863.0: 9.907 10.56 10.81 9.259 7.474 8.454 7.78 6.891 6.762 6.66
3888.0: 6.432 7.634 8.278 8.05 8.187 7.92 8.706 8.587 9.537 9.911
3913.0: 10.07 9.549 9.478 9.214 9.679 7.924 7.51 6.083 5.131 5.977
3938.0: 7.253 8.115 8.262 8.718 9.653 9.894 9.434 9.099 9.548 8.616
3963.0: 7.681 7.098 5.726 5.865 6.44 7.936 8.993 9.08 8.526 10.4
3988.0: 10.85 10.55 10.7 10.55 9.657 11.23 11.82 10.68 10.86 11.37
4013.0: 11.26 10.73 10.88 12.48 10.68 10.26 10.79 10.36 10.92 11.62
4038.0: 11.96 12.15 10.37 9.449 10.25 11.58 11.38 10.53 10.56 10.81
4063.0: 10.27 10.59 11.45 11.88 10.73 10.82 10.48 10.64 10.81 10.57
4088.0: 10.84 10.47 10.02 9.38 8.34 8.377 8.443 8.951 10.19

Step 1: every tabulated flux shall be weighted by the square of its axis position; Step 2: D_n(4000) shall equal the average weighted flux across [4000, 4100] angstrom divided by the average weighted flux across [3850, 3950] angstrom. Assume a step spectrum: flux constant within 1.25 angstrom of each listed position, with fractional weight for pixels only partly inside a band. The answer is 1.4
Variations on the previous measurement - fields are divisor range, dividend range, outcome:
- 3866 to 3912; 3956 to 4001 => 1.12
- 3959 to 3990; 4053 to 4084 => 1.39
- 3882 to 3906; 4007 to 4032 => 1.52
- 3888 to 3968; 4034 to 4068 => 1.39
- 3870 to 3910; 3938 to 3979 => 1.07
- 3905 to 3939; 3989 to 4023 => 1.38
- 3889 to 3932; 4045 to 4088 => 1.36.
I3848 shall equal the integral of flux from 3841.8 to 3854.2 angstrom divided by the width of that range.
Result 8.04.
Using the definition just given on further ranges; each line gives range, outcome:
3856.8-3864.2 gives 9.2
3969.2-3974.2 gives 6.15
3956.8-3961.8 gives 9.06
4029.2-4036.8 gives 11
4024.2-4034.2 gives 10.6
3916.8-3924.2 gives 9.46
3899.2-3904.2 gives 8.31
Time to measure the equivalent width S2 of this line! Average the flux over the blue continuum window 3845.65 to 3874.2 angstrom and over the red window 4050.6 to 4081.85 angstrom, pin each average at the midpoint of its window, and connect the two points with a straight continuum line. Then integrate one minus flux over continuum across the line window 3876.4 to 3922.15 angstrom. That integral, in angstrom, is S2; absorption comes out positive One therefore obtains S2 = 4.90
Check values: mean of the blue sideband 8.94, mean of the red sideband 10.9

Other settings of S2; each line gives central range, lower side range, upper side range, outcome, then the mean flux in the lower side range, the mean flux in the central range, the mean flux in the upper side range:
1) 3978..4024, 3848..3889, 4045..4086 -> -3.00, 8.34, 10.6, 10.8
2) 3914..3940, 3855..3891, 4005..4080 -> 3.77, 8.32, 7.81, 10.9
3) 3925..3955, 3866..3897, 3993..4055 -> 4.38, 7.94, 7.86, 11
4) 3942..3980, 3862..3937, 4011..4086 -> 4.59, 8.27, 8.21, 10.9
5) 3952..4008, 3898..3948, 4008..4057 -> 3.43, 8.33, 9.15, 11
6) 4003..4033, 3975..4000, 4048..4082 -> -2.18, 9.82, 11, 10.9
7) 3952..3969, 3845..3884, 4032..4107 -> 2.28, 8.57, 8.19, 10.5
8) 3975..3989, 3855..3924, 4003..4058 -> 1.16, 8.64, 9.34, 11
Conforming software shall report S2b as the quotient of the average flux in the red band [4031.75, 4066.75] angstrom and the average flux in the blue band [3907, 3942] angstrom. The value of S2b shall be 1.3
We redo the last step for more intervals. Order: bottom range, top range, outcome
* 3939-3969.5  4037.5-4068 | 1.28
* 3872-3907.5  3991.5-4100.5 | 1.39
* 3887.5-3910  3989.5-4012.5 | 1.31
